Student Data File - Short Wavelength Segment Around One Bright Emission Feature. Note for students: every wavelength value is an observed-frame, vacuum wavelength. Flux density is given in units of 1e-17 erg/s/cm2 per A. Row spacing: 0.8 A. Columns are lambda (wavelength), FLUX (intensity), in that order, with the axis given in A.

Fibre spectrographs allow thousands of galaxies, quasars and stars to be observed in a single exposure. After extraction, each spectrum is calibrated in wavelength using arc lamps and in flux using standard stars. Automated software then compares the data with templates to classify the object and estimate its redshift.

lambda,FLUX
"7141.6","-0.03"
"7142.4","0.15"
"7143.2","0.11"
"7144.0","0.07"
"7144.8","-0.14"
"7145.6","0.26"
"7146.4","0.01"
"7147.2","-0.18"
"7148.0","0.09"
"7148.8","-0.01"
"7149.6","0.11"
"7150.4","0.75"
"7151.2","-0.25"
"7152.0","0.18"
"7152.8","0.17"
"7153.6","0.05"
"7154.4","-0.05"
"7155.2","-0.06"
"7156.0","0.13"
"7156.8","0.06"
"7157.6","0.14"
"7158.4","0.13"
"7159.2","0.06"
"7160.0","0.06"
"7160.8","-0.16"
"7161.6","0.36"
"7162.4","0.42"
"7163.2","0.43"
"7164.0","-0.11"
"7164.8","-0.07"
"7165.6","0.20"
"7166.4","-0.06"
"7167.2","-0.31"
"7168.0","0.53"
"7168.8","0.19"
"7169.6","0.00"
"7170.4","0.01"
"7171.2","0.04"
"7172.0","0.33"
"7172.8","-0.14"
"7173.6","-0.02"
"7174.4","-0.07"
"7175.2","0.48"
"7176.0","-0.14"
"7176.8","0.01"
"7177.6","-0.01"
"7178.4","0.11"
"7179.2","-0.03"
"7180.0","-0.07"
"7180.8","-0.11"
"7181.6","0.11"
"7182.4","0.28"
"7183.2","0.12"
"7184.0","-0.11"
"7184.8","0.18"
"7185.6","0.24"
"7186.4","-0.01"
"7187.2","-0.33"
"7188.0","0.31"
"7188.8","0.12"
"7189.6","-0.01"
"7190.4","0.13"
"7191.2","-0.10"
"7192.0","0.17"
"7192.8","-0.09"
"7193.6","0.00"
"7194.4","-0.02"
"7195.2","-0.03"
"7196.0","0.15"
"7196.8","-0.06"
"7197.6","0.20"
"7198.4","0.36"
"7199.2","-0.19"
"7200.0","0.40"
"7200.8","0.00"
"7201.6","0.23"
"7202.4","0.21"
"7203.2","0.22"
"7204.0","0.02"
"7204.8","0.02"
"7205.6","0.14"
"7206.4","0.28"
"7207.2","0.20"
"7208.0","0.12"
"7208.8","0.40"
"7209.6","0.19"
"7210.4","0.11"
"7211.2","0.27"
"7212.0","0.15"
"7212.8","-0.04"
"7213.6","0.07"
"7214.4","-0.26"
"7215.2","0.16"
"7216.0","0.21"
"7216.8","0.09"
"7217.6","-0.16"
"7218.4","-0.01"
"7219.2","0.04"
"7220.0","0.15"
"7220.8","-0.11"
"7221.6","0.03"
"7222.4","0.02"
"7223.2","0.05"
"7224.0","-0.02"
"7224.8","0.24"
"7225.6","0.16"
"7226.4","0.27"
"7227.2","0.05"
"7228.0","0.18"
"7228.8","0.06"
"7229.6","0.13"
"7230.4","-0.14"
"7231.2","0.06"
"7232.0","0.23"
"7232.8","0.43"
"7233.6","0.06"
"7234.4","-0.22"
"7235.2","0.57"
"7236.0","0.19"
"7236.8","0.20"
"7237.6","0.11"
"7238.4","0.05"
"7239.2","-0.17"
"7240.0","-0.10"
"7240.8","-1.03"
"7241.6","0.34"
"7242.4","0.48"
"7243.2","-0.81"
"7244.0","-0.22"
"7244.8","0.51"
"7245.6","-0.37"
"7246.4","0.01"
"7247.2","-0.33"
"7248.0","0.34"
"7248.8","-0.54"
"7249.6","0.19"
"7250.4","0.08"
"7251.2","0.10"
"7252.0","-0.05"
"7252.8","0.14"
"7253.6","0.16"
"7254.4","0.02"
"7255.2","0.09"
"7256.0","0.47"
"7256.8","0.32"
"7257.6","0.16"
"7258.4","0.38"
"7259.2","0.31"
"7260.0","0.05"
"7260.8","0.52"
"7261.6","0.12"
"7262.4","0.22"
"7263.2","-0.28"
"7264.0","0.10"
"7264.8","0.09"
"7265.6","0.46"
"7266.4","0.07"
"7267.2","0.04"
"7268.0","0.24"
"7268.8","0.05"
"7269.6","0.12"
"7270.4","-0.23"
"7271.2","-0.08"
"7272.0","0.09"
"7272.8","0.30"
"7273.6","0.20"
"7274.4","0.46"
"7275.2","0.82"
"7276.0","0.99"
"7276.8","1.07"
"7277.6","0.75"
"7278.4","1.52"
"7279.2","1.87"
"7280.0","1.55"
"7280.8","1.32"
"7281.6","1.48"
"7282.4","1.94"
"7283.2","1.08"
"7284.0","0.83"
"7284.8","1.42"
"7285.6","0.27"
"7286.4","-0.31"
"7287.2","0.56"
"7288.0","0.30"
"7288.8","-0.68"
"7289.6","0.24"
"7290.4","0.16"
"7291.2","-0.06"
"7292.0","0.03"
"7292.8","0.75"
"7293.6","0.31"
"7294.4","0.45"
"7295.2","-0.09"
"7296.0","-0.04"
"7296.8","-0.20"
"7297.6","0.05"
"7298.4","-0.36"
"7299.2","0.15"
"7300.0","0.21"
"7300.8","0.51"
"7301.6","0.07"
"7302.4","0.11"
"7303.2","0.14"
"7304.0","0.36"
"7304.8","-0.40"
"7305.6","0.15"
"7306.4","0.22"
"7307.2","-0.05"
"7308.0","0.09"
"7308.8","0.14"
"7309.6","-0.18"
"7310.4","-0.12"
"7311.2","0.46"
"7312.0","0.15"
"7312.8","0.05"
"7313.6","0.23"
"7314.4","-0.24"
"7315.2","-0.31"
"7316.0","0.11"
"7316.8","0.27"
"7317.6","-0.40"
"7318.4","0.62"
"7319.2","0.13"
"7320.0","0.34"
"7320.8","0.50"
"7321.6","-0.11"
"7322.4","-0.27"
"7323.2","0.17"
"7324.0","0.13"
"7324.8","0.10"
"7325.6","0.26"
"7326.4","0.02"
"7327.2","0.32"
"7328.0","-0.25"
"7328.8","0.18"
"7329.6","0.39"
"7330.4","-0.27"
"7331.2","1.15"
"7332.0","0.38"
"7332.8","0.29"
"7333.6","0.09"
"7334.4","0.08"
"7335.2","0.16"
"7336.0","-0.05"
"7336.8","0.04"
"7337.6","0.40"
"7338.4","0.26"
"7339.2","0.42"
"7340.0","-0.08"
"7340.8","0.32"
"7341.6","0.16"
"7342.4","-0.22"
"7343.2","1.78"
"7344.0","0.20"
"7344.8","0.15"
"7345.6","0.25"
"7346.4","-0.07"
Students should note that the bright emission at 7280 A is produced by [O II] 3727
